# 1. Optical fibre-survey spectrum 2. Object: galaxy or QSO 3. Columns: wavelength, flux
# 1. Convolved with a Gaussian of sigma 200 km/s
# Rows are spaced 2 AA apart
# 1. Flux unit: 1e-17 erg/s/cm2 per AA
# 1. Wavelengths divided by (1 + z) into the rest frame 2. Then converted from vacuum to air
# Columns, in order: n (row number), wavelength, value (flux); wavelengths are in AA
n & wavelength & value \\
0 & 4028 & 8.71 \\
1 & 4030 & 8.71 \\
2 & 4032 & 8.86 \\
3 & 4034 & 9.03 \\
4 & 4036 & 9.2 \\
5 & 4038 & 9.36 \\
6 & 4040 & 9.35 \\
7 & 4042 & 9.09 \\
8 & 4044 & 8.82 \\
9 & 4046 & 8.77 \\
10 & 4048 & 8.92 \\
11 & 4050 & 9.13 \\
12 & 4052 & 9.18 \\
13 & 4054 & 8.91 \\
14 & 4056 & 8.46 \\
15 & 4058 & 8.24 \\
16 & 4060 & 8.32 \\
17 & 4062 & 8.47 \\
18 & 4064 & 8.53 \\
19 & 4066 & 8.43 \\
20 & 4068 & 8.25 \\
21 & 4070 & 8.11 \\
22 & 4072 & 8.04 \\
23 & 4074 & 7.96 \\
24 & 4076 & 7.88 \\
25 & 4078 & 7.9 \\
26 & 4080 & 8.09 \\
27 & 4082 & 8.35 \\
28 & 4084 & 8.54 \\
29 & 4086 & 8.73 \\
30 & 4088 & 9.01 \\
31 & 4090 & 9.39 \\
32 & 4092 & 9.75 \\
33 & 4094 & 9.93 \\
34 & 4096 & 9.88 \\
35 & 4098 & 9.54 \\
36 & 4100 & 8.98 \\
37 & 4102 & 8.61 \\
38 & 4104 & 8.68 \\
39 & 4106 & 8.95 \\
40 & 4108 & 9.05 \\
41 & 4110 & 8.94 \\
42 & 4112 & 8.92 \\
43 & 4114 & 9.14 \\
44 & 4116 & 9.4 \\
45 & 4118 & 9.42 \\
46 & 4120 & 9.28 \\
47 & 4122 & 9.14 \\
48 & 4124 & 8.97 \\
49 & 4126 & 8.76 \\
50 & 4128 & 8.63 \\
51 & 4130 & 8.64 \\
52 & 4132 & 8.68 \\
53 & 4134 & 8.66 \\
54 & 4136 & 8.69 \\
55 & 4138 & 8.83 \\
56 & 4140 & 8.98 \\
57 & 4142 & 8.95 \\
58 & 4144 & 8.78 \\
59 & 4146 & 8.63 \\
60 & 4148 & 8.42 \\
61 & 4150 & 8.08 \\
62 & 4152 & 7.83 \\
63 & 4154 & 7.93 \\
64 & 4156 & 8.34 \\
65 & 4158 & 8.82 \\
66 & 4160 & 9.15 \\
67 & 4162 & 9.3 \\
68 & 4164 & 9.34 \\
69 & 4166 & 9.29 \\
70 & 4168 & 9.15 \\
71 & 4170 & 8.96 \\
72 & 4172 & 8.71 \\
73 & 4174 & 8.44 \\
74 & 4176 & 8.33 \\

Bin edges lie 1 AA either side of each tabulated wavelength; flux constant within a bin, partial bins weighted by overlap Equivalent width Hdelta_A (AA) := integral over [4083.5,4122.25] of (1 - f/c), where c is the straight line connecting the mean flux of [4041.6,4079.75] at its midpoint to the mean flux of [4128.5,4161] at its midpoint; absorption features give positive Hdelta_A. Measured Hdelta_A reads -2.9 AA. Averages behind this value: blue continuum 8.48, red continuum 8.59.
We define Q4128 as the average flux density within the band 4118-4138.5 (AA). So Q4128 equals 8.86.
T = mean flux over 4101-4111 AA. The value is 8.85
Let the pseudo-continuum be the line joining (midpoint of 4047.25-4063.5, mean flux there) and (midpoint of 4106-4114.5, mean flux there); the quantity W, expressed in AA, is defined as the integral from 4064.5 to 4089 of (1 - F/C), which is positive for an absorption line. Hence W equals 1.5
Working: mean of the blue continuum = 8.7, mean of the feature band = 8.28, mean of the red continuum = 9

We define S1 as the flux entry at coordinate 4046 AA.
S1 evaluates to 8.77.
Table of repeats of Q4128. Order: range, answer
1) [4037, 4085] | 8.55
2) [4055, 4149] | 8.76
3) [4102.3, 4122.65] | 9.07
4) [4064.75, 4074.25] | 8.18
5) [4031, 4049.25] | 9.05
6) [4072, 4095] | 8.66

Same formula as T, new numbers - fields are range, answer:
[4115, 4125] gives 9.24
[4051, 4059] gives 8.7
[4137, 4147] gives 8.83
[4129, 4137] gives 8.67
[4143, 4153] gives 8.35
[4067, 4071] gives 8.18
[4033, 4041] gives 9.23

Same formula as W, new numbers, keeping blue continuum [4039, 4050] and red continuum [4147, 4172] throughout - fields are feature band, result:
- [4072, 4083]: 1.1 AA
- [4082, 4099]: -0.8 AA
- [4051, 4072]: 1.2 AA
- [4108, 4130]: -0.6 AA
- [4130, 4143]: 0.0 AA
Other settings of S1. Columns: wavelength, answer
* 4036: 9.2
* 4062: 8.47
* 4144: 8.78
